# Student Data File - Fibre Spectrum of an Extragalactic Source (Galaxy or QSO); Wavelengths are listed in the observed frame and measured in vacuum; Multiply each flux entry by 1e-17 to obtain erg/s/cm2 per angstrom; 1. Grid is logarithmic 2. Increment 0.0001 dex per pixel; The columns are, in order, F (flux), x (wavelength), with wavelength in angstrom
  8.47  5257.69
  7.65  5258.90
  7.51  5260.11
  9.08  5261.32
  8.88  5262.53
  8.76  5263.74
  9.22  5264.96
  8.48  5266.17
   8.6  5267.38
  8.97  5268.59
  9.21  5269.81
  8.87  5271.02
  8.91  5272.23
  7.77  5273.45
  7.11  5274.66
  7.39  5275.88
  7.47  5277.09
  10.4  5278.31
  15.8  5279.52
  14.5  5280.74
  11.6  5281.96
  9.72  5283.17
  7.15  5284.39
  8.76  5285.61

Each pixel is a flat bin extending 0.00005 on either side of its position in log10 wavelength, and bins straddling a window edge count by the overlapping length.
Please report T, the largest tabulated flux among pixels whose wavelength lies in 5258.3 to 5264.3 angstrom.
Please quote 9.08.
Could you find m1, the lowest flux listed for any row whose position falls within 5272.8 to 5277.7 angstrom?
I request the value 7.11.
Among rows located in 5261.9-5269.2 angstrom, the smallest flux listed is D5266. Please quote 8.48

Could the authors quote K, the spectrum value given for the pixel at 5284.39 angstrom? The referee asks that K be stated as 7.15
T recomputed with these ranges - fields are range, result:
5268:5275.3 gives 9.21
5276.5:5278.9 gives 10.4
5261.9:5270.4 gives 9.22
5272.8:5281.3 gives 15.8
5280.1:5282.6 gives 14.5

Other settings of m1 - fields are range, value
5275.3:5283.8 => 7.39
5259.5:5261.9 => 7.51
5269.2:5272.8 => 8.87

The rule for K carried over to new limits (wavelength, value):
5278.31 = 10.4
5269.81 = 9.21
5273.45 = 7.77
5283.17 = 9.72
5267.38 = 8.6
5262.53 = 8.88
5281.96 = 11.6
